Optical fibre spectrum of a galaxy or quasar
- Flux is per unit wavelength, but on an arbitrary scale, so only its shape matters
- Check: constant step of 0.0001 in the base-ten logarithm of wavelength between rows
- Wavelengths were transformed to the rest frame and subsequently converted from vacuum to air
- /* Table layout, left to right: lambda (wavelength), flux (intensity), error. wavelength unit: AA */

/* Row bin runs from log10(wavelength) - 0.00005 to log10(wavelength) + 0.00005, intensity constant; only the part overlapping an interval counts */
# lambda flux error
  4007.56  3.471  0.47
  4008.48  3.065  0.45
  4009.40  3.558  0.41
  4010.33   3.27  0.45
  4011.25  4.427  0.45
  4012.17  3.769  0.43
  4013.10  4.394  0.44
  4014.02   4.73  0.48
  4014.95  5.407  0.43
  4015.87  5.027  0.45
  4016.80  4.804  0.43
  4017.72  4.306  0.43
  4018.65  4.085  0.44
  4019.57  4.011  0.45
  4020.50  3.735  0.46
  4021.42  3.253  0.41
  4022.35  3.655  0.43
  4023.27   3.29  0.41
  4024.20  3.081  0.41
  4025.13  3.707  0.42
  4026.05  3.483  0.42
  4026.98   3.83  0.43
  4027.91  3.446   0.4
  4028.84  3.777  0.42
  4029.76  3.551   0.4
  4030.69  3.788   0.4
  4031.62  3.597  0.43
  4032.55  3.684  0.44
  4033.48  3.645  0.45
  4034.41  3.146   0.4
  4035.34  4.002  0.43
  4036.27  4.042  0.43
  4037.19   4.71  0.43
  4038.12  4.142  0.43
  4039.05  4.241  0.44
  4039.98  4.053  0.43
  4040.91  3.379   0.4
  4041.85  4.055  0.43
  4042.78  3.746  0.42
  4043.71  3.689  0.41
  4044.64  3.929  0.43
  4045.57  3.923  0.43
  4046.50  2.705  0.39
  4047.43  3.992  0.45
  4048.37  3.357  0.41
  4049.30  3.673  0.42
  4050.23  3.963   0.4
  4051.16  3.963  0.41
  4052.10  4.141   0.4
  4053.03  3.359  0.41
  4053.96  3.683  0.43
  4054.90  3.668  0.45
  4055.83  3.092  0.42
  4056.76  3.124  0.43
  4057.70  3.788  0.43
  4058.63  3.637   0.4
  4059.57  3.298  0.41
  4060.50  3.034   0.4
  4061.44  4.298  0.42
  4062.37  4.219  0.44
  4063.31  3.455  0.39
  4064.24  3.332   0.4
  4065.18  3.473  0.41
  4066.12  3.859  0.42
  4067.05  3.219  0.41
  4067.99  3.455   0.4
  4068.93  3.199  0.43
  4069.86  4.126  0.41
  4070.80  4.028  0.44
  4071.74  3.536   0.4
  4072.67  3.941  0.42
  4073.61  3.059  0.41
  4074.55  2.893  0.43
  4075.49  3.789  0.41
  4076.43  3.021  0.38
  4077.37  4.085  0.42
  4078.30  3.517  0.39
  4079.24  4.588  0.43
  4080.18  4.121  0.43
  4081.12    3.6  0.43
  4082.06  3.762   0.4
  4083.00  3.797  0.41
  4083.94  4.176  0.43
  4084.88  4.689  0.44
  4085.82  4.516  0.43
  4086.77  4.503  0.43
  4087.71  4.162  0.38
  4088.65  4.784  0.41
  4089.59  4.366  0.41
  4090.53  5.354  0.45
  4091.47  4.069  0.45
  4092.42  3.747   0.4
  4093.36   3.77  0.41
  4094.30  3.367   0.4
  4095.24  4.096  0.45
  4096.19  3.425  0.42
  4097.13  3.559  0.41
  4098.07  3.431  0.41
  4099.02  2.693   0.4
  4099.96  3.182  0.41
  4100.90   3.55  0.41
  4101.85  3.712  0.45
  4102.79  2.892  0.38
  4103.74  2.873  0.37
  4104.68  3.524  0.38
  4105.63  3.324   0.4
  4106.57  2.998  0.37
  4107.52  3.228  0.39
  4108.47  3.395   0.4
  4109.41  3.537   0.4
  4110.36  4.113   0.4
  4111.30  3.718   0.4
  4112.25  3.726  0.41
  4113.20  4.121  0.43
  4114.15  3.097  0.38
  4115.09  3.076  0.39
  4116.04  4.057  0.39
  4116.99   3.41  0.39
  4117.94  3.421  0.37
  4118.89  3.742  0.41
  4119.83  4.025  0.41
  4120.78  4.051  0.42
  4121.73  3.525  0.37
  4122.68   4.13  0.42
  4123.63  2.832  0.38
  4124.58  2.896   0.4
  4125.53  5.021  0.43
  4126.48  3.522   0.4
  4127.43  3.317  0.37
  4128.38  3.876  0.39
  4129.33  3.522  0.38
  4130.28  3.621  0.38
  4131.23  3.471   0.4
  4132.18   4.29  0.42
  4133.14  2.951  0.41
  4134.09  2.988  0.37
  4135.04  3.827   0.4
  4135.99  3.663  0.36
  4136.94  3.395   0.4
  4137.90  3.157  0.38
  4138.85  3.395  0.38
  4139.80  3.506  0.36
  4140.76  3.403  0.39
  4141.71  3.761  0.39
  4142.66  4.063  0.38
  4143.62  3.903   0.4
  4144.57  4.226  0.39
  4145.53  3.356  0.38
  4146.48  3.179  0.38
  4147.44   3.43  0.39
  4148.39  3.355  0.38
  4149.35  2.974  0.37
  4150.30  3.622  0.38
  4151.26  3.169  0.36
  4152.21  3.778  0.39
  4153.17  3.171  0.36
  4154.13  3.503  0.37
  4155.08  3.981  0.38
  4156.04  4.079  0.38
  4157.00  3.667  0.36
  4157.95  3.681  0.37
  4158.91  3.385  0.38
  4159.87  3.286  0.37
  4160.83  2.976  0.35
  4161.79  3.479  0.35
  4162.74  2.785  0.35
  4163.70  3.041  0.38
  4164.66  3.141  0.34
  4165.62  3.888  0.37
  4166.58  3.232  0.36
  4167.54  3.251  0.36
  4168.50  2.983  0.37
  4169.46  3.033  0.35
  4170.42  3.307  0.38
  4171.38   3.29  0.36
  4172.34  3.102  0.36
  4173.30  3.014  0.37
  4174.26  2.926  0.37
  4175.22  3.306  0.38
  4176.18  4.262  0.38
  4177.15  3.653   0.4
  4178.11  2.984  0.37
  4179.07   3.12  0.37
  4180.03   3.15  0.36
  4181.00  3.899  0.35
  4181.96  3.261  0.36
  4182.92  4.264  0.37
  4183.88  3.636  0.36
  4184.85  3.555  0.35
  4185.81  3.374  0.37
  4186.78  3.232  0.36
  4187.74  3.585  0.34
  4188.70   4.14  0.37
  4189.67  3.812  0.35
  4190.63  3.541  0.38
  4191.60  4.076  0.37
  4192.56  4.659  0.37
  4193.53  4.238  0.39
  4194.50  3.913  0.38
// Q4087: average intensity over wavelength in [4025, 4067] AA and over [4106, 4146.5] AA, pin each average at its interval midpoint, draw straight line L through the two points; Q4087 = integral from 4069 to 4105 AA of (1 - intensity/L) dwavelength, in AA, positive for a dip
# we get -1.4 AA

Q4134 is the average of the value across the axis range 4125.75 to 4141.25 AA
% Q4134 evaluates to 3.52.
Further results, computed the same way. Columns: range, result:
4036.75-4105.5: 3.74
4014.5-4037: 3.86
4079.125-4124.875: 3.72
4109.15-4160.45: 3.59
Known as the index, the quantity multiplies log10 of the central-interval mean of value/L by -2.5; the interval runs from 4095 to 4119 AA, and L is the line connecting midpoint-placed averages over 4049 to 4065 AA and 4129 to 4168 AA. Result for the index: 0.03 mag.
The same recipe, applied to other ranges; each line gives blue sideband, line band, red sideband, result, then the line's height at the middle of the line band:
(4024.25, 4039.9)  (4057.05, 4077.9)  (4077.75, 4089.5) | 0.14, 4.06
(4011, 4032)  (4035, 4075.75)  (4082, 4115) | 0.05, 3.86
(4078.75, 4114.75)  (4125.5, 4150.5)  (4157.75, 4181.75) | -0.02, 3.5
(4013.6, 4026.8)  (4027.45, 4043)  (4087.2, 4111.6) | 0.04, 3.96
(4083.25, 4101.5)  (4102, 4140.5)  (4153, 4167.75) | 0.06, 3.73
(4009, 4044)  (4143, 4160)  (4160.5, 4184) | -0.05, 3.4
